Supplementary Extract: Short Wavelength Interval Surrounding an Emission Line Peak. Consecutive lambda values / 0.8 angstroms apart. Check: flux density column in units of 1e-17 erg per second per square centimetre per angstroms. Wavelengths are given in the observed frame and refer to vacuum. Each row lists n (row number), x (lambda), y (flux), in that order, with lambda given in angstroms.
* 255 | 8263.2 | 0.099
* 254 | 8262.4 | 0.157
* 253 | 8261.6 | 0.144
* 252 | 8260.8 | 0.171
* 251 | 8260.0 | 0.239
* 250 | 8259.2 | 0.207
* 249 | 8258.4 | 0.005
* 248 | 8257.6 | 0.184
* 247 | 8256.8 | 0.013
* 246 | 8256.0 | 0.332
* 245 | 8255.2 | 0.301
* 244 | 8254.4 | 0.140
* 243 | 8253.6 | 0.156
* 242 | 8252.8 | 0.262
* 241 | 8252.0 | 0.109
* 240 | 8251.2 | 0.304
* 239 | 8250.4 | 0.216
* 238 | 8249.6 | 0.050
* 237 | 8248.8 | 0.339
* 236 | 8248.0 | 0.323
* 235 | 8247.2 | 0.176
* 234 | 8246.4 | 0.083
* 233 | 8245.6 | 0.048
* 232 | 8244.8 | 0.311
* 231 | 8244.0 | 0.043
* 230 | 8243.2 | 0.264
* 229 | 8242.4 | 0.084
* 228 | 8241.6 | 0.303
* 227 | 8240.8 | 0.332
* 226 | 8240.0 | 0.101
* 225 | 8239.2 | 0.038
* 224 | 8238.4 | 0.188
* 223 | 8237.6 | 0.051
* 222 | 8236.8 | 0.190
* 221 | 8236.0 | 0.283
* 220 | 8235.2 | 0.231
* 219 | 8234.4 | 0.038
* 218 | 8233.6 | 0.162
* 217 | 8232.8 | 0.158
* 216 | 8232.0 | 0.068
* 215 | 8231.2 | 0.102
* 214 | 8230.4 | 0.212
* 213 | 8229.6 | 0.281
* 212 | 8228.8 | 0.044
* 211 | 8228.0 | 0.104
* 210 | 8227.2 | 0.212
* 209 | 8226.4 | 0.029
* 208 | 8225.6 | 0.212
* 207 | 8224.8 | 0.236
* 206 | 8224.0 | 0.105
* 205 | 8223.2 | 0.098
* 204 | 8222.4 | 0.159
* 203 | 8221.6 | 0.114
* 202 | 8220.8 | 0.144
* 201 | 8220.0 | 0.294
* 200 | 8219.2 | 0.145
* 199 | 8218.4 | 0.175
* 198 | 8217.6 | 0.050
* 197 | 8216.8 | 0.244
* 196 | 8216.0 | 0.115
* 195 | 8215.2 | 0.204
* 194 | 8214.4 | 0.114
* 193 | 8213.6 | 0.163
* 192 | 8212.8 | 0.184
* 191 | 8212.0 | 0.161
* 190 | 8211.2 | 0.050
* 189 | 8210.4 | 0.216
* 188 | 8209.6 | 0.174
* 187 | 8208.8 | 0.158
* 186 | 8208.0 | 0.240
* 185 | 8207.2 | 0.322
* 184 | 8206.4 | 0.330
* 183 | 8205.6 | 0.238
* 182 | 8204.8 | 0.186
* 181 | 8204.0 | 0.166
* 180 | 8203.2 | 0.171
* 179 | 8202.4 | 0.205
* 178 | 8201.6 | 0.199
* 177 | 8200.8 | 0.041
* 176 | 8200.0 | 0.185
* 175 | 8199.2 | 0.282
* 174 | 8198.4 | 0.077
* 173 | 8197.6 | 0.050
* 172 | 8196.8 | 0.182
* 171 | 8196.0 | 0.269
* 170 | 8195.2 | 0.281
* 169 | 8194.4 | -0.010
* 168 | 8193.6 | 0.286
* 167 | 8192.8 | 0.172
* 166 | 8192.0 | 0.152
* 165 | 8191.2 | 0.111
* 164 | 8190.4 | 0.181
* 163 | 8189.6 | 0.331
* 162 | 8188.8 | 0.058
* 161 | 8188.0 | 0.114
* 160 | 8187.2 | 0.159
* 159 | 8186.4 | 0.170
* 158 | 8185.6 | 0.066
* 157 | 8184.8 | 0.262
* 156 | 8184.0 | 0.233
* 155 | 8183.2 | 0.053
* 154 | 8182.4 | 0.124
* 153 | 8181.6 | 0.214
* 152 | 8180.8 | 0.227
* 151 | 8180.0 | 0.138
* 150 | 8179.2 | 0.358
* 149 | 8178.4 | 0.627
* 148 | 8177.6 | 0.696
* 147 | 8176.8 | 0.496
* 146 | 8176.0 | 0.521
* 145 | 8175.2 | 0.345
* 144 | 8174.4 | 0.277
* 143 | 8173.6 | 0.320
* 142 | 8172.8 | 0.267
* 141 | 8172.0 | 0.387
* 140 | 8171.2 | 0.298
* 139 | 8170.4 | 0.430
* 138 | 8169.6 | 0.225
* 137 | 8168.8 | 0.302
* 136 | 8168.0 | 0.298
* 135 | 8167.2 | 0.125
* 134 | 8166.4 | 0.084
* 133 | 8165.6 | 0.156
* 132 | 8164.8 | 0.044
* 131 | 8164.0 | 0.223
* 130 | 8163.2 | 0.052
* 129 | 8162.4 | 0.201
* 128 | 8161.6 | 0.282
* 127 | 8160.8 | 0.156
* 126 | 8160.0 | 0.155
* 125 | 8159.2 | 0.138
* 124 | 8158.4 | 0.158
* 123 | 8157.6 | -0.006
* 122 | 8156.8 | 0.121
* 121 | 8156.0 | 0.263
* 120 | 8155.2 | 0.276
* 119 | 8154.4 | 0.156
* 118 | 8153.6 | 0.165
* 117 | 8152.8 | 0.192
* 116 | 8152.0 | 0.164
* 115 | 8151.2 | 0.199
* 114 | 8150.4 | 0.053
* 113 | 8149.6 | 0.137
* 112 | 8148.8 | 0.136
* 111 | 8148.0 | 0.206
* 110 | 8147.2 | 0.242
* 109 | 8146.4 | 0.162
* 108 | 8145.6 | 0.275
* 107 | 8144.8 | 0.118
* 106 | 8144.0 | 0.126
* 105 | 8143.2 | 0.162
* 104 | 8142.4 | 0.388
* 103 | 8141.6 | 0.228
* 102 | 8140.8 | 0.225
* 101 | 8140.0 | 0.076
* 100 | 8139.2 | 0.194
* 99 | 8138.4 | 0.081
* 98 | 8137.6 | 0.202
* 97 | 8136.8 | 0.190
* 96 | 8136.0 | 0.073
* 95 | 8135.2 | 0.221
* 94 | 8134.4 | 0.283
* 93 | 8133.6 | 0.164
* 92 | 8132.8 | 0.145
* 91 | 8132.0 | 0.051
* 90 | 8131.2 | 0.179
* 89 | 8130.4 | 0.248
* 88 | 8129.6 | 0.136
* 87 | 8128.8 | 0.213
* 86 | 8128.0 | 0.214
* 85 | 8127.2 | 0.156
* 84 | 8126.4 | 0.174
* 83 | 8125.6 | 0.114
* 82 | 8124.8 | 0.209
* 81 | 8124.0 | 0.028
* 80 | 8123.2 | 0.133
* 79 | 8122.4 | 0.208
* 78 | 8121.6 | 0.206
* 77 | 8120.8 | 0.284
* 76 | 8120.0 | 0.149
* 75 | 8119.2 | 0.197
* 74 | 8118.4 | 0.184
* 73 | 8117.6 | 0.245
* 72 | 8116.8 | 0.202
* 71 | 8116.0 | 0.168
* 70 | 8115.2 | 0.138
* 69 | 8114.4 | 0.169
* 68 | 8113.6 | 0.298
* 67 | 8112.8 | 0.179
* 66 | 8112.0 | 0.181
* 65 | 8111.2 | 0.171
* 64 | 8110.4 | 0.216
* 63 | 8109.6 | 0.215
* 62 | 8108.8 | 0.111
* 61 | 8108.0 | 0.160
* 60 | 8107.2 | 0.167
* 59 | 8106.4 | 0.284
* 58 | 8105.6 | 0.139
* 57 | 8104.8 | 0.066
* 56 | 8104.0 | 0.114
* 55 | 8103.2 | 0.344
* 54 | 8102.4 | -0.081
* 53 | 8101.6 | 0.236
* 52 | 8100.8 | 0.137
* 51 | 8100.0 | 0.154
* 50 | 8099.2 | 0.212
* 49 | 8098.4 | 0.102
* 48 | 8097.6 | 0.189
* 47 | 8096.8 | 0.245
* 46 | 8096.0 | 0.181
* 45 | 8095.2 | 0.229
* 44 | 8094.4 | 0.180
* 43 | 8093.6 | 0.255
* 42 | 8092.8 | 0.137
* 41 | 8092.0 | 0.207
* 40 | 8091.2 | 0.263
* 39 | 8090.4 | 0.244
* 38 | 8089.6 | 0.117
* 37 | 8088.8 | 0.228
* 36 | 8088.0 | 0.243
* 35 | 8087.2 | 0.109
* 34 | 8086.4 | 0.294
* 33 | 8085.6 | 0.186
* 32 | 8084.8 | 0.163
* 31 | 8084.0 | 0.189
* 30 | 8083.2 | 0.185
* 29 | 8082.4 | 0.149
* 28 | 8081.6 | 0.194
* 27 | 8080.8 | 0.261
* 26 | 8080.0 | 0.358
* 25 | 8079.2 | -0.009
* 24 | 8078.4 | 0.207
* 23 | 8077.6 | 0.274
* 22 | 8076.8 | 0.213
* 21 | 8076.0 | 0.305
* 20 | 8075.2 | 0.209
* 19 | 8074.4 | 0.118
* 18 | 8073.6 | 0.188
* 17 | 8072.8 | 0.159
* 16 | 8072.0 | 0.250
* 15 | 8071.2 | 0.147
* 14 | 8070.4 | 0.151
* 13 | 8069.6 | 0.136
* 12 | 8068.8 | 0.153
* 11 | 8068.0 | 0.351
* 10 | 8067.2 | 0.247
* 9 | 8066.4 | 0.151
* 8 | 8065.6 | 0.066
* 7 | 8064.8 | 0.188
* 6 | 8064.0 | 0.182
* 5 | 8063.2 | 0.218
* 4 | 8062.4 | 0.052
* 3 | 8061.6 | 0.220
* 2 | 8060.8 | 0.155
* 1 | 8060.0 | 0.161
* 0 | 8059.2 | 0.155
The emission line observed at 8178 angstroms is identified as H-alpha 6563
